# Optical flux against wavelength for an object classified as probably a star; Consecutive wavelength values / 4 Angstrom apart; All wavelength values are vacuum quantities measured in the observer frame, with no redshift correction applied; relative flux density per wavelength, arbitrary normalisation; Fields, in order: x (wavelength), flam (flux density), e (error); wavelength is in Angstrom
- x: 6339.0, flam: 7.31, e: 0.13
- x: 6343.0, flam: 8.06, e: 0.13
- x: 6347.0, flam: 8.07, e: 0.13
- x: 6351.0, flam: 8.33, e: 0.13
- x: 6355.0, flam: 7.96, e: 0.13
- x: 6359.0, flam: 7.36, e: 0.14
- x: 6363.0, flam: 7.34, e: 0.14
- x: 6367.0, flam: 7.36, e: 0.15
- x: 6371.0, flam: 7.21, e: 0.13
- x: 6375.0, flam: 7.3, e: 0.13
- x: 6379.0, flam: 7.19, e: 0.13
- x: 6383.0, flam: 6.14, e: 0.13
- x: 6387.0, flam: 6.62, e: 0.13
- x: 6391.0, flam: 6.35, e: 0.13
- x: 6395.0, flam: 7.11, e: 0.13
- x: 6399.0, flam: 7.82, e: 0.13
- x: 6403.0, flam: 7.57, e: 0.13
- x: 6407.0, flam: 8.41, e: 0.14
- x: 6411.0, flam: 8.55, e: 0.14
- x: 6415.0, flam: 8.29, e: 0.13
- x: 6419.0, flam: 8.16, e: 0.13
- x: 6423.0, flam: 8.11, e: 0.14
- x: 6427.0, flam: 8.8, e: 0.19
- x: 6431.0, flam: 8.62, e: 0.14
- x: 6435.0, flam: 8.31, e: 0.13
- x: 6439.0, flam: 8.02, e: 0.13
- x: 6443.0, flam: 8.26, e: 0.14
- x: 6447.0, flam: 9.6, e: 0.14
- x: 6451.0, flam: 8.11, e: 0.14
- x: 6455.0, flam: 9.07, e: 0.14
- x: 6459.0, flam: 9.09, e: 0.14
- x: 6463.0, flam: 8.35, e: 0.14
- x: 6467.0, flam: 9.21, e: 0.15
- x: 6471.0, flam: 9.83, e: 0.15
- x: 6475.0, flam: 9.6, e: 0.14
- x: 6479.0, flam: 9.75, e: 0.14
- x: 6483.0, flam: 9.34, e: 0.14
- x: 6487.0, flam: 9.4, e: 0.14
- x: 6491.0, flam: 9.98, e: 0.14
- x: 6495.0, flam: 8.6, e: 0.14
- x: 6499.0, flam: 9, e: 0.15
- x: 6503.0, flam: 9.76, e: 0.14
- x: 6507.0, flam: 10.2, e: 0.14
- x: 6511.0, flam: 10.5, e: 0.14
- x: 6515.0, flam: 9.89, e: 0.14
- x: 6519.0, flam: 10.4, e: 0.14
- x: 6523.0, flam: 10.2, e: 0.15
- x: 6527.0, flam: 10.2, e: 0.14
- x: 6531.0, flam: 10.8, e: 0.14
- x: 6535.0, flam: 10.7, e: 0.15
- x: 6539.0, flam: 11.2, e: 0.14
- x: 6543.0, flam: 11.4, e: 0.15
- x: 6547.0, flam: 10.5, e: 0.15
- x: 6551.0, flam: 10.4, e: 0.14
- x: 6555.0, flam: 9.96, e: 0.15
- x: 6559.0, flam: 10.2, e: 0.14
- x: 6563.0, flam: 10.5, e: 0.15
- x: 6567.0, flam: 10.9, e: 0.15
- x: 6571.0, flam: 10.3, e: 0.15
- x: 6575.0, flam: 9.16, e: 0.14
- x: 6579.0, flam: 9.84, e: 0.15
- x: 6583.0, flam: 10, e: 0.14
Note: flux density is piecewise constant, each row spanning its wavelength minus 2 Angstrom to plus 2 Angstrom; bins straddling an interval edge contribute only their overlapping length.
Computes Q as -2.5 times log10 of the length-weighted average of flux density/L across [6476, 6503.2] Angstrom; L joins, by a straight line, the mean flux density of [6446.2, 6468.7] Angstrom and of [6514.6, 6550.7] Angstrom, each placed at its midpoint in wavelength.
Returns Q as 0.02 mag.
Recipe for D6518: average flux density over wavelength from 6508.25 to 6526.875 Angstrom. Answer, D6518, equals 10.2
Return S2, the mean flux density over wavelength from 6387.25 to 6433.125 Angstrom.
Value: 7.93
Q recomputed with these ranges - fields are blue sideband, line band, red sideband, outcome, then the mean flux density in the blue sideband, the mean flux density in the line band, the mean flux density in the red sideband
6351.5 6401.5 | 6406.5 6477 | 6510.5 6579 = -0.03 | 7.19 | 8.69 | 10.4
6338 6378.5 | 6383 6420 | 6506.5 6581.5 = 0.10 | 7.62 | 7.56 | 10.4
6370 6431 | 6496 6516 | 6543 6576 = -0.04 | 7.62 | 9.81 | 10.3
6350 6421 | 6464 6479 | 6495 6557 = -0.03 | 7.49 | 9.49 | 10.3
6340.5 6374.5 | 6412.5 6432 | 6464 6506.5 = 0.02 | 7.69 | 8.39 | 9.45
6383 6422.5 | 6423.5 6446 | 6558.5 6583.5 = -0.05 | 7.59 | 8.44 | 10.1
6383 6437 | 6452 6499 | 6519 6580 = -0.02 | 7.84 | 9.26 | 10.4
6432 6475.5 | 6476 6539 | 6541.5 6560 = -0.02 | 8.83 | 9.95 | 10.5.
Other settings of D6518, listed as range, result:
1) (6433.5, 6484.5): 8.97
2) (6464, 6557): 10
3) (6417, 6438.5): 8.37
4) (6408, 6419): 8.37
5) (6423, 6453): 8.5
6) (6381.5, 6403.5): 6.91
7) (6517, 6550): 10.7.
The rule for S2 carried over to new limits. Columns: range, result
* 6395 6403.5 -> 7.58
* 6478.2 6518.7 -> 9.67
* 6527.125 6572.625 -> 10.6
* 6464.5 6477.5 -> 9.51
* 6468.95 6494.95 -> 9.57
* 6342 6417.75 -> 7.53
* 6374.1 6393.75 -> 6.7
